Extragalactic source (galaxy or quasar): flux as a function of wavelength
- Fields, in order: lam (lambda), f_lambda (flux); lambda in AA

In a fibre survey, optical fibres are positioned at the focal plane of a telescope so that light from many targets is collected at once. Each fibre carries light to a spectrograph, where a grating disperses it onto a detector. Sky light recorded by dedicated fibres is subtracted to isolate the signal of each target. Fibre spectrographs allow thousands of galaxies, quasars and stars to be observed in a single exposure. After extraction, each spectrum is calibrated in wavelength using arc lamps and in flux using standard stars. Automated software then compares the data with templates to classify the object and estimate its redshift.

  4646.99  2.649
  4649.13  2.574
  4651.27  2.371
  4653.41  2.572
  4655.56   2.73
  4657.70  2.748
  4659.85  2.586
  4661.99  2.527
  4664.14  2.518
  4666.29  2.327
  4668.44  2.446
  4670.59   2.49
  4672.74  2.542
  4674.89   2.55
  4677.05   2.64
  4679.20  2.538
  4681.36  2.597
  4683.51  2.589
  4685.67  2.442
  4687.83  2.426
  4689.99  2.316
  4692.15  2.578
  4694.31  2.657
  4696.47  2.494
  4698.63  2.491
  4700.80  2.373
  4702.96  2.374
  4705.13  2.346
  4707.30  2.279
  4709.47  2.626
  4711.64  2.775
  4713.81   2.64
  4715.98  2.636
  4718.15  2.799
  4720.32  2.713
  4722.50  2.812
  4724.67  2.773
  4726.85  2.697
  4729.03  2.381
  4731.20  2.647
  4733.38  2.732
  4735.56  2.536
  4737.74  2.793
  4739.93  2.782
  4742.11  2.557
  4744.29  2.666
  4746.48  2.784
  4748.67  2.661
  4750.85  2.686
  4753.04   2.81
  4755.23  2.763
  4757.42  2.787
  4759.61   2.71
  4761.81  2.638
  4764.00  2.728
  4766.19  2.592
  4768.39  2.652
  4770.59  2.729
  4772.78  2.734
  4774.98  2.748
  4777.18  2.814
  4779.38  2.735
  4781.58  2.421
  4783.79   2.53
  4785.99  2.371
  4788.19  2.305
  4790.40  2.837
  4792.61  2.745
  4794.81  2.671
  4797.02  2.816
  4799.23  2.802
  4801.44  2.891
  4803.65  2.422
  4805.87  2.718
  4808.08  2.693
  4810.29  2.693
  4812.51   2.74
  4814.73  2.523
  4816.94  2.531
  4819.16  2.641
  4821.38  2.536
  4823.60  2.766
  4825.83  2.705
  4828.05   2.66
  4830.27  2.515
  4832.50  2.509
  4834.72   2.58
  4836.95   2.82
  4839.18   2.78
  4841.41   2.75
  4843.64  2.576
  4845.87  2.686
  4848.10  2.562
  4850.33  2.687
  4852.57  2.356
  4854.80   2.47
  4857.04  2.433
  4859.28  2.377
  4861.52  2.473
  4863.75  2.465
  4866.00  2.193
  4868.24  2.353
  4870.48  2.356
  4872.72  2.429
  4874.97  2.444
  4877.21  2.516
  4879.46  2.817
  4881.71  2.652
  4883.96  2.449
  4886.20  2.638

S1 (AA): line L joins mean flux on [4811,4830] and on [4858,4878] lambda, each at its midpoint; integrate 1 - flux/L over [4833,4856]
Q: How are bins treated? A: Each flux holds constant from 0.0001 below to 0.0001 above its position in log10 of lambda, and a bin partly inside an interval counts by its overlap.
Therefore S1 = -1.0 AA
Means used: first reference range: 2.63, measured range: 2.62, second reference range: 2.4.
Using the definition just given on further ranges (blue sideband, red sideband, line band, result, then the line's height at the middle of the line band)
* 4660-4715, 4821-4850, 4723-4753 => -1.4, 2.56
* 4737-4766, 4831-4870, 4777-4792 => 0.5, 2.65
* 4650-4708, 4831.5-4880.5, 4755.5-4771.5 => -1.1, 2.52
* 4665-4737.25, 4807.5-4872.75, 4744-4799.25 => -2.6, 2.56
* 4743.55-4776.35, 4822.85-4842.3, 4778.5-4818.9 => 0.8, 2.69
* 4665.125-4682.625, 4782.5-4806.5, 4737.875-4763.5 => -1.2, 2.6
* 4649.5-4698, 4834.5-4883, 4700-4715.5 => 0.2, 2.53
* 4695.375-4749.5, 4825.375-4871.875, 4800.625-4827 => -1.0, 2.56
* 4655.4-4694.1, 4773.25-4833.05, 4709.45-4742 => -1.4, 2.58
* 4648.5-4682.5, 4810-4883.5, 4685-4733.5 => -0.2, 2.55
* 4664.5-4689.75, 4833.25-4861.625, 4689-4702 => 0.1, 2.51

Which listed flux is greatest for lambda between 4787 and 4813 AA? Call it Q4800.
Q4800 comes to 2.891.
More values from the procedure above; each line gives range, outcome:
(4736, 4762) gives 2.81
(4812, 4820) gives 2.74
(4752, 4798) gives 2.837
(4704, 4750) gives 2.812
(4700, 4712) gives 2.775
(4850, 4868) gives 2.687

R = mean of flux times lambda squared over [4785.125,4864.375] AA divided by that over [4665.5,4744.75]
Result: 1.07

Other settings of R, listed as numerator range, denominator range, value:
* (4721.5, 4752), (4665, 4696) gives 1.09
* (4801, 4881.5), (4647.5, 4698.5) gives 1.09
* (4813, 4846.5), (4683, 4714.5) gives 1.12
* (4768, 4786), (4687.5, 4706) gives 1.12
